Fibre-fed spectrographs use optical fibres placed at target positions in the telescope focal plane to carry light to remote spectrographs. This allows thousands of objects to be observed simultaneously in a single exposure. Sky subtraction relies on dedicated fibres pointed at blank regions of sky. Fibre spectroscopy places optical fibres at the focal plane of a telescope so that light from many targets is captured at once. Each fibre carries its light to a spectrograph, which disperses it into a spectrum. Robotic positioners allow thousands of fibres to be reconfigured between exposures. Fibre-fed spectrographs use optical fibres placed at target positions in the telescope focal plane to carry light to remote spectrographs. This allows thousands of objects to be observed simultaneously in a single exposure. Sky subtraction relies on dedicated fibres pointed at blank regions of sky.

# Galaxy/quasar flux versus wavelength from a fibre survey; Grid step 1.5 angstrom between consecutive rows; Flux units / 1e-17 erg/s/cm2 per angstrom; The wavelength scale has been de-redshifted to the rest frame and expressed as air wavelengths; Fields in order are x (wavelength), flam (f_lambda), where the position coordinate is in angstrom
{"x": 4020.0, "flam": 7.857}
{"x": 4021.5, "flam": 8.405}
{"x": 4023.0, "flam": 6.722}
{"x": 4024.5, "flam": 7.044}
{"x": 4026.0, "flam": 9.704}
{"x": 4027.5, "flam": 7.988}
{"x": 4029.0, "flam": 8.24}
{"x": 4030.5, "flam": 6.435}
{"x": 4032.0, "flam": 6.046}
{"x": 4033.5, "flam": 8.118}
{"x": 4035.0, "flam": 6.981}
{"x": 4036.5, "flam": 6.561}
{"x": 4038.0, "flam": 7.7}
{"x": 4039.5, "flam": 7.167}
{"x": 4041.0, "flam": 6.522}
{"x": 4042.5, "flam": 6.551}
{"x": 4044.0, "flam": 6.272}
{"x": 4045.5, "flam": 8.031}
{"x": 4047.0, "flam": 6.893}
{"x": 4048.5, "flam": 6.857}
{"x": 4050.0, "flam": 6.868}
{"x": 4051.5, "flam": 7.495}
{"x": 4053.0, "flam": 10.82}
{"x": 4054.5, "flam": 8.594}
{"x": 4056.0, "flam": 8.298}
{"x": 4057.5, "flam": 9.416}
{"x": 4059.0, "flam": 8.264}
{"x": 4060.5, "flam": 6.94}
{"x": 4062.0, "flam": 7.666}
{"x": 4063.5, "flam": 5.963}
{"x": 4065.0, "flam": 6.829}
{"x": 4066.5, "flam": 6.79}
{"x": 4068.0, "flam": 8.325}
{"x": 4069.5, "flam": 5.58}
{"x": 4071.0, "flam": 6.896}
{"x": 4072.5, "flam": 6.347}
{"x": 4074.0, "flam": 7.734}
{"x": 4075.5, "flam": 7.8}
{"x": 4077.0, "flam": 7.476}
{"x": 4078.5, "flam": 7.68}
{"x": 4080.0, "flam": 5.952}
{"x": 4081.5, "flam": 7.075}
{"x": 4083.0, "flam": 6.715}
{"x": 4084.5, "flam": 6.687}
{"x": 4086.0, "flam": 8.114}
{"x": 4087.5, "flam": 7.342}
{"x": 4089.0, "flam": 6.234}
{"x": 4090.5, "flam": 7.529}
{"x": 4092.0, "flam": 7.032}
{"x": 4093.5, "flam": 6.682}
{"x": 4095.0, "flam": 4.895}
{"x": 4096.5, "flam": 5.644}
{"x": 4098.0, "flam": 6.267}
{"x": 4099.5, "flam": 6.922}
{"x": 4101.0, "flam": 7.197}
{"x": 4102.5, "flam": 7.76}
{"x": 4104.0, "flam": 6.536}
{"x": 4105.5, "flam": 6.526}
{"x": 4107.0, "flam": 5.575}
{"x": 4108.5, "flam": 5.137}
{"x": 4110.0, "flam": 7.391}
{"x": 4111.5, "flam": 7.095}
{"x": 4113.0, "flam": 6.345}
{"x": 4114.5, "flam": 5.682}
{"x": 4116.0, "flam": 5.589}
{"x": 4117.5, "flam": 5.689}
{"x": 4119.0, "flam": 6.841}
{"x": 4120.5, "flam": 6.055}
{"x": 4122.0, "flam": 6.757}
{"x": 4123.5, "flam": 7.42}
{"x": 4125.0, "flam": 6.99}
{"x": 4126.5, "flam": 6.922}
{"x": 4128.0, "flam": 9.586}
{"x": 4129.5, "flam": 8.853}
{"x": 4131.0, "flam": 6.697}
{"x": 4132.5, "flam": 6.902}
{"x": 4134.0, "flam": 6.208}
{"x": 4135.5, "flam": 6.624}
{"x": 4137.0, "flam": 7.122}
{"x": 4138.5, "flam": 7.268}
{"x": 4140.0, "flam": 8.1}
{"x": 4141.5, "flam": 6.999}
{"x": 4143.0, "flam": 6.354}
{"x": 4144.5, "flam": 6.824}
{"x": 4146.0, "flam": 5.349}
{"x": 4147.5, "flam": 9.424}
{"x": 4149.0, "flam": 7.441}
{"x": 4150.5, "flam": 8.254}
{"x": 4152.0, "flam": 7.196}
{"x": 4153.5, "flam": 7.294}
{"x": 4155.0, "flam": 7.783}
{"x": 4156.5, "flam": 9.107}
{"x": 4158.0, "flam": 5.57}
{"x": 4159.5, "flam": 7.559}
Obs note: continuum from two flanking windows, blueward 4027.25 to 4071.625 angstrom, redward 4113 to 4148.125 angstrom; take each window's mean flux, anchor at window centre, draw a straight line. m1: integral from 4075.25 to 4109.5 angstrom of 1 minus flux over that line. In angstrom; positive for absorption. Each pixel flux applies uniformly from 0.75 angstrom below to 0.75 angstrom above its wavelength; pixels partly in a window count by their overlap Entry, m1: 2.0 angstrom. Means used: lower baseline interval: 7.36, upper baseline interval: 6.95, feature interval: 6.72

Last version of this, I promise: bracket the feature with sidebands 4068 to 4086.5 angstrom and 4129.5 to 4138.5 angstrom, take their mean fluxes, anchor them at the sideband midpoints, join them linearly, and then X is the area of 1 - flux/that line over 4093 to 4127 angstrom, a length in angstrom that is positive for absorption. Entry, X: 2.7 angstrom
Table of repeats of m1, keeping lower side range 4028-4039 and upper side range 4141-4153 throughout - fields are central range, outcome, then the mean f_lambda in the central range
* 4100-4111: 0.92 angstrom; 6.61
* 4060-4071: 0.49 angstrom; 6.87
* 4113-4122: 1.44 angstrom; 6.07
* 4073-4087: -0.07 angstrom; 7.23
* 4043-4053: -0.22 angstrom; 7.34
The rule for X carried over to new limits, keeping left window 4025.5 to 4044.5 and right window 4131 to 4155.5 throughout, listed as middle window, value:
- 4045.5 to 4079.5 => -1.4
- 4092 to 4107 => 1.5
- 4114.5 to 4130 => 0.5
